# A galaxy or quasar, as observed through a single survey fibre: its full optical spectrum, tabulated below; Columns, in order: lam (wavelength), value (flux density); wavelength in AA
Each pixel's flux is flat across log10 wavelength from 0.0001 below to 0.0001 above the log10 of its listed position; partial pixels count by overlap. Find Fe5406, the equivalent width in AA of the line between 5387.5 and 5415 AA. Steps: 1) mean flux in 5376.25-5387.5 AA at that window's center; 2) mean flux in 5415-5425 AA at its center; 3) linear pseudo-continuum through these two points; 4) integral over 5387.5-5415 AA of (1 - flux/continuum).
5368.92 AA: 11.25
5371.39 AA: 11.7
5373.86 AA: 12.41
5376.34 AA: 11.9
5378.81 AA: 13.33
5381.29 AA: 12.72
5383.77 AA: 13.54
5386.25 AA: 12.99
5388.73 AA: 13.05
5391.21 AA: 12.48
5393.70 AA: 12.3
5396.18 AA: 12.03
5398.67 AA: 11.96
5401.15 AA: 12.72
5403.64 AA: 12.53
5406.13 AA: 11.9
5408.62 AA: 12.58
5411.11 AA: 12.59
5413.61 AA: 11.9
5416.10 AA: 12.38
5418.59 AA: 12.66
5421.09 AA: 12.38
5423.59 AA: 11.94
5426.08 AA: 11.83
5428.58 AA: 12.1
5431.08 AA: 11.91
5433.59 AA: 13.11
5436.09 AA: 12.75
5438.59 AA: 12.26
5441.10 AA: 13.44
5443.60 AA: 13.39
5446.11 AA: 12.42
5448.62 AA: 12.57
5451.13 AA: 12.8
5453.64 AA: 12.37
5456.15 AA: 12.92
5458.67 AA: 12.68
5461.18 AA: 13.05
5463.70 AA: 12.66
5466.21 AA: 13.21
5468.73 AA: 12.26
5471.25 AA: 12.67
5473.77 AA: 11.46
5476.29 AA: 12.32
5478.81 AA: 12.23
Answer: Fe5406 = 0.65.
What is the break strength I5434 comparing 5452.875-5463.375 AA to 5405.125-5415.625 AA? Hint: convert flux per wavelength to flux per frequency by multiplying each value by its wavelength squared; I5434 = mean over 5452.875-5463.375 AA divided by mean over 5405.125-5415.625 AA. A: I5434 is 1.06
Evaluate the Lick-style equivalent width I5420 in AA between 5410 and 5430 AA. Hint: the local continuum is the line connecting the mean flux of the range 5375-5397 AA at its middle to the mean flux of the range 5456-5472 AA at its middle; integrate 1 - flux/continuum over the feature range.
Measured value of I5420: 0.8 AA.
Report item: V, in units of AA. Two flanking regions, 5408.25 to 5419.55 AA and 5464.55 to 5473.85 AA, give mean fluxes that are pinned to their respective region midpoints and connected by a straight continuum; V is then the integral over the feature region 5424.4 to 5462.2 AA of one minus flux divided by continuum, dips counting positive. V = -0.5 AA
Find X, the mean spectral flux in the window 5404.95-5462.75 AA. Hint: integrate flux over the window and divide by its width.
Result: 12.5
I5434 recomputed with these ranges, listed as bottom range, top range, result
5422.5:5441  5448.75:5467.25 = 1.05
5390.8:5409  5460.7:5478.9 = 1.04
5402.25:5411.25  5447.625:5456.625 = 1.04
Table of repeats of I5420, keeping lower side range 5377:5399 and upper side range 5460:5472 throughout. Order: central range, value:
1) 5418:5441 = 0.68 AA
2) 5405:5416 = 0.41 AA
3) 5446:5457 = 0.12 AA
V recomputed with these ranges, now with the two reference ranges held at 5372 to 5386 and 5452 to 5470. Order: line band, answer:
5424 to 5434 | 0.5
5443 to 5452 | 0.0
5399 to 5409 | 0.3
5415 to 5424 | 0.3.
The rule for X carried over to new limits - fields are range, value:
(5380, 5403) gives 12.6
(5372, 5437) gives 12.5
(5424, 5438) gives 12.3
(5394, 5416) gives 12.3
